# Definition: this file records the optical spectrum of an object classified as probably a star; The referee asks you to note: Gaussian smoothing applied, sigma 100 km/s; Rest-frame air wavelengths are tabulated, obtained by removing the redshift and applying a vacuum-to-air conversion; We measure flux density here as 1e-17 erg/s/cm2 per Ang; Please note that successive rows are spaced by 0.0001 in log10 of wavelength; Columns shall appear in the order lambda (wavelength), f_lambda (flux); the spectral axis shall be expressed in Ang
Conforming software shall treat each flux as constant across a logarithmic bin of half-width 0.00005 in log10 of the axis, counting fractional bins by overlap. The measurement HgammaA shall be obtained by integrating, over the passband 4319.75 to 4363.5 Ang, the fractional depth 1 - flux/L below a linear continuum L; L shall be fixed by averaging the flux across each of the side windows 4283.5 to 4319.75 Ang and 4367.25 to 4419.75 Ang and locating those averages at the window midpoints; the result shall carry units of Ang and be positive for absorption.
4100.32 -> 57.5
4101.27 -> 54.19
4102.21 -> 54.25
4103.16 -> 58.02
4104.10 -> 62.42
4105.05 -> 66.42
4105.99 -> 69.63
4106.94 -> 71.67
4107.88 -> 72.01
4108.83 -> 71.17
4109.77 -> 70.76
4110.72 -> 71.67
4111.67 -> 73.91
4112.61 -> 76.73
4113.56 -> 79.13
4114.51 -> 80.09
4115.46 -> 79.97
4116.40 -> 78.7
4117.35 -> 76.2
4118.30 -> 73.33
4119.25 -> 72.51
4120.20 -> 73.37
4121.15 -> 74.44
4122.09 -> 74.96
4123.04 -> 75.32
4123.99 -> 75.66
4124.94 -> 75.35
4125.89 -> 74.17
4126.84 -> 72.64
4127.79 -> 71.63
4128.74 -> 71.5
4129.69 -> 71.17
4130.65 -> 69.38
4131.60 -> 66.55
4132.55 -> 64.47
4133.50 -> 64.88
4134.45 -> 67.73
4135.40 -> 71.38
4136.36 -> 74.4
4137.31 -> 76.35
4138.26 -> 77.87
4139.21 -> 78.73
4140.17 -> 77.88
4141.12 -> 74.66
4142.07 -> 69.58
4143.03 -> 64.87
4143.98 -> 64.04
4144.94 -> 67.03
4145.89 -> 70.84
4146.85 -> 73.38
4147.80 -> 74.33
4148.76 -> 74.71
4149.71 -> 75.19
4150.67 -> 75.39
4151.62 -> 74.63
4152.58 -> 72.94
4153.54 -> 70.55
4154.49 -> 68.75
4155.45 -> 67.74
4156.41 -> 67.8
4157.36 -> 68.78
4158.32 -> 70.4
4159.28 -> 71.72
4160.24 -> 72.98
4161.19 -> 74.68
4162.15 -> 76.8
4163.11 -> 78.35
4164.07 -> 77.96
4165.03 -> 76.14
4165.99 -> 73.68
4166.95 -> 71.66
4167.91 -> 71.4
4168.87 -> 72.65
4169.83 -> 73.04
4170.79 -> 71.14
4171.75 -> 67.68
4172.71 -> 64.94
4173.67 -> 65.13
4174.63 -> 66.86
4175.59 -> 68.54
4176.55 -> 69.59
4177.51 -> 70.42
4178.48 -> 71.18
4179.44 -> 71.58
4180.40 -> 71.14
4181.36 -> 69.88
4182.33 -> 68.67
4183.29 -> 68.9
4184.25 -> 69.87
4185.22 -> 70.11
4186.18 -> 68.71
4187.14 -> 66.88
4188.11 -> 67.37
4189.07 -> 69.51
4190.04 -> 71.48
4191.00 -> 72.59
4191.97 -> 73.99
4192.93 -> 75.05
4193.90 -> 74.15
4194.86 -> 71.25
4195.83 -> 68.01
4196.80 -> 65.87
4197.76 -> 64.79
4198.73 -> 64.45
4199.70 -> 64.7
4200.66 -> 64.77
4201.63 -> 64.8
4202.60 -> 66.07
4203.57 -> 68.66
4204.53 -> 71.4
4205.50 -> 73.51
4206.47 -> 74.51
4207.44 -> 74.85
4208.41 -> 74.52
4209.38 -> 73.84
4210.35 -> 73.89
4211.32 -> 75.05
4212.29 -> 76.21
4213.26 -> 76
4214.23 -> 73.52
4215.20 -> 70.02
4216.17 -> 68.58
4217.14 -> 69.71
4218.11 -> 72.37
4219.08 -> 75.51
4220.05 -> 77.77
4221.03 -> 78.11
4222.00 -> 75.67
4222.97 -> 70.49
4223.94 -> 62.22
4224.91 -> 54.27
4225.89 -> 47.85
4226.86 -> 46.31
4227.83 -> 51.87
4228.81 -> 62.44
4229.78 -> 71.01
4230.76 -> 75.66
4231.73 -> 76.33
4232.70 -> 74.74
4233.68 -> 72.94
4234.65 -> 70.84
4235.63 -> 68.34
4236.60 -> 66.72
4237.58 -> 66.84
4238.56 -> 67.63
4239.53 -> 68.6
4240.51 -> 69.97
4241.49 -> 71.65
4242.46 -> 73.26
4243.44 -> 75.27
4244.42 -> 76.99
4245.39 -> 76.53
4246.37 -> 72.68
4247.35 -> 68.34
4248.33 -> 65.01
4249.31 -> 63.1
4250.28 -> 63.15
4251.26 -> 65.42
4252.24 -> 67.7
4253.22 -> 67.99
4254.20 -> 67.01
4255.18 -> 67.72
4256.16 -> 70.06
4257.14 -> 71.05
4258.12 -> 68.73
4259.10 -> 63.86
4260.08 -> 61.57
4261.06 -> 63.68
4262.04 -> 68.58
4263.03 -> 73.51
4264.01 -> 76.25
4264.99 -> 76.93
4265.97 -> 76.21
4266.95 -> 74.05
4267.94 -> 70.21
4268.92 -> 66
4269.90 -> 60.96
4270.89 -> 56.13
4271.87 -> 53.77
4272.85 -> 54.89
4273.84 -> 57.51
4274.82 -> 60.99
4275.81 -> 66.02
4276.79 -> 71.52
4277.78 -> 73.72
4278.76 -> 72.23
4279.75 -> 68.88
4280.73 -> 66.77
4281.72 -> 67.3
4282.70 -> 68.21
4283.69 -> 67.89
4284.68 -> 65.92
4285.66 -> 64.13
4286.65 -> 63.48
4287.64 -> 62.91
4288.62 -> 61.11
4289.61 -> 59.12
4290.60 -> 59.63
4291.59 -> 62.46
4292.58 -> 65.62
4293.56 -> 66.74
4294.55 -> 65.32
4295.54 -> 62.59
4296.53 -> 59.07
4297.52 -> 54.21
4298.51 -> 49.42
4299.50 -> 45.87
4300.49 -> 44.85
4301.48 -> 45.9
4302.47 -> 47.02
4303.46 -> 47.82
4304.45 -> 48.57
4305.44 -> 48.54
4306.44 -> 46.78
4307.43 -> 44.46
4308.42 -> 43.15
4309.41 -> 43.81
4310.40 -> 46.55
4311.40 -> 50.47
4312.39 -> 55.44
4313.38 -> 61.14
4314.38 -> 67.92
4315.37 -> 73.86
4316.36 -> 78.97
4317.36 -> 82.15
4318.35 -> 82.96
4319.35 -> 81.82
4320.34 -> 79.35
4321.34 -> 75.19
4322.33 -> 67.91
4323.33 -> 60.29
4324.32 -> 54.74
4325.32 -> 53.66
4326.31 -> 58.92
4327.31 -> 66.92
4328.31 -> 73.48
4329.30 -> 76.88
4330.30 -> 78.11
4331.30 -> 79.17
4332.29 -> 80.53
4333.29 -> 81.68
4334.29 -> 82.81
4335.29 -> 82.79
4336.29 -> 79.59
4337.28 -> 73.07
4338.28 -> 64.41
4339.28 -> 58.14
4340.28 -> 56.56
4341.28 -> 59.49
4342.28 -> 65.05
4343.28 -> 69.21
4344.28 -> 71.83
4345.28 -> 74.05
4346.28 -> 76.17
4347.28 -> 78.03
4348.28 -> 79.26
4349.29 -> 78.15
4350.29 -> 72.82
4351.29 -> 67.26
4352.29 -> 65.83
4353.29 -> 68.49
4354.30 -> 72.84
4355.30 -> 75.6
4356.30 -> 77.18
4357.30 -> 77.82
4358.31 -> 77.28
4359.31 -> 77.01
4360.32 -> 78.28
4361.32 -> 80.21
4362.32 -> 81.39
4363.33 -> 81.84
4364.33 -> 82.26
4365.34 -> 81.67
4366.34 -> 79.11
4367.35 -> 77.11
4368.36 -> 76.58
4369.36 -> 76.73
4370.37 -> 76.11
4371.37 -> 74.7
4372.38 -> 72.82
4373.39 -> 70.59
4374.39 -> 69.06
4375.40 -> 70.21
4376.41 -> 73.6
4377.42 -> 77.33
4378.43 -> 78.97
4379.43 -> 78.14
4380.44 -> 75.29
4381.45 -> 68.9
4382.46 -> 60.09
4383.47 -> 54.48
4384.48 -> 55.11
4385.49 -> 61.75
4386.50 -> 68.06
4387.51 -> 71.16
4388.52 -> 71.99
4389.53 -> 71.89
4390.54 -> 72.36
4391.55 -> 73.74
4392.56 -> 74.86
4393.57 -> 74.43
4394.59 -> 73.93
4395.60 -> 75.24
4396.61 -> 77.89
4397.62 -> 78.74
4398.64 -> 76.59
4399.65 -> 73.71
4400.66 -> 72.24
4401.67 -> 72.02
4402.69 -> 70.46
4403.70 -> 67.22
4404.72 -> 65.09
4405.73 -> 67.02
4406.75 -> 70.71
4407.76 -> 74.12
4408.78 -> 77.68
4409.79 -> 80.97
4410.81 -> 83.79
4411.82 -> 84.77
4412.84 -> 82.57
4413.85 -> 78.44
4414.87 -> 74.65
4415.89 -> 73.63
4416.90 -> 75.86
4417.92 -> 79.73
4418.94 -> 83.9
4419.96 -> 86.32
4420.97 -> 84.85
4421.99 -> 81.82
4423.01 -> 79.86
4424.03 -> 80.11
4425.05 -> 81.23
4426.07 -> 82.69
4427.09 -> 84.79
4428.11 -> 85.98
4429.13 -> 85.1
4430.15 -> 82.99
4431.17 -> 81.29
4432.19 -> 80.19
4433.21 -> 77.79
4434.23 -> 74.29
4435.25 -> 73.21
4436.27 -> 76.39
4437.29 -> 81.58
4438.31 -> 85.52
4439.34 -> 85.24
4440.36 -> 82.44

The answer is -4.9 Ang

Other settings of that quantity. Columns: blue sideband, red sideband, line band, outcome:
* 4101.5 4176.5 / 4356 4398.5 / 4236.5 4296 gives 4.81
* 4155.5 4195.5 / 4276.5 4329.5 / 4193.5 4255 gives -1.64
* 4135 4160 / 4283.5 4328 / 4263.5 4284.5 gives -1.56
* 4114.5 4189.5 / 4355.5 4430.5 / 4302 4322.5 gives 3.82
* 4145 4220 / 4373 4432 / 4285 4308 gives 5.58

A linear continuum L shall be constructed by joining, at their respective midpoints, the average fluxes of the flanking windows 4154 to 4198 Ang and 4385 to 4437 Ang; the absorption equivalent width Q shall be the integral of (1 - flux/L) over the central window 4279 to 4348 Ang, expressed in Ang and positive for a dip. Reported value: 9.3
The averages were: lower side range 70.7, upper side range 76.7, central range 64.3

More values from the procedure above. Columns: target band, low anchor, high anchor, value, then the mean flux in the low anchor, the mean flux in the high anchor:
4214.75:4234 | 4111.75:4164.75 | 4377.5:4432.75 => 1.62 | 73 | 75.6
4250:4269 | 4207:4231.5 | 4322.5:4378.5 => 0.35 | 69.2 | 73.2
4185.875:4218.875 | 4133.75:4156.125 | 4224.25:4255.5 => -0.70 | 72.2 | 67.3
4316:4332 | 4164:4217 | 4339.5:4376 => 0.29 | 70.5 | 74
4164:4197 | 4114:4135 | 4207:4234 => 0.27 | 72.9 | 69.7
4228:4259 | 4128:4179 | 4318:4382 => 1.23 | 71.4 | 73.6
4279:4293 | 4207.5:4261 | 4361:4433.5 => 1.29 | 69.1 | 75.8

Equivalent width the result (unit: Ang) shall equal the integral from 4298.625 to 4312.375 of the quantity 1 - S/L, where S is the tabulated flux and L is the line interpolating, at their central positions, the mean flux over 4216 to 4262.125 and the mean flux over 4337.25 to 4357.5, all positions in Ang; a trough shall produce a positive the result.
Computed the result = 4.5 Ang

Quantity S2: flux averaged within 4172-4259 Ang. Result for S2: 69.3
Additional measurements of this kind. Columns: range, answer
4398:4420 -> 75.8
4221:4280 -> 67.4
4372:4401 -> 71.5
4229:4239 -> 70.9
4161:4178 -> 71.6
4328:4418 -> 73.8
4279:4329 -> 60.9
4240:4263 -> 68.7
